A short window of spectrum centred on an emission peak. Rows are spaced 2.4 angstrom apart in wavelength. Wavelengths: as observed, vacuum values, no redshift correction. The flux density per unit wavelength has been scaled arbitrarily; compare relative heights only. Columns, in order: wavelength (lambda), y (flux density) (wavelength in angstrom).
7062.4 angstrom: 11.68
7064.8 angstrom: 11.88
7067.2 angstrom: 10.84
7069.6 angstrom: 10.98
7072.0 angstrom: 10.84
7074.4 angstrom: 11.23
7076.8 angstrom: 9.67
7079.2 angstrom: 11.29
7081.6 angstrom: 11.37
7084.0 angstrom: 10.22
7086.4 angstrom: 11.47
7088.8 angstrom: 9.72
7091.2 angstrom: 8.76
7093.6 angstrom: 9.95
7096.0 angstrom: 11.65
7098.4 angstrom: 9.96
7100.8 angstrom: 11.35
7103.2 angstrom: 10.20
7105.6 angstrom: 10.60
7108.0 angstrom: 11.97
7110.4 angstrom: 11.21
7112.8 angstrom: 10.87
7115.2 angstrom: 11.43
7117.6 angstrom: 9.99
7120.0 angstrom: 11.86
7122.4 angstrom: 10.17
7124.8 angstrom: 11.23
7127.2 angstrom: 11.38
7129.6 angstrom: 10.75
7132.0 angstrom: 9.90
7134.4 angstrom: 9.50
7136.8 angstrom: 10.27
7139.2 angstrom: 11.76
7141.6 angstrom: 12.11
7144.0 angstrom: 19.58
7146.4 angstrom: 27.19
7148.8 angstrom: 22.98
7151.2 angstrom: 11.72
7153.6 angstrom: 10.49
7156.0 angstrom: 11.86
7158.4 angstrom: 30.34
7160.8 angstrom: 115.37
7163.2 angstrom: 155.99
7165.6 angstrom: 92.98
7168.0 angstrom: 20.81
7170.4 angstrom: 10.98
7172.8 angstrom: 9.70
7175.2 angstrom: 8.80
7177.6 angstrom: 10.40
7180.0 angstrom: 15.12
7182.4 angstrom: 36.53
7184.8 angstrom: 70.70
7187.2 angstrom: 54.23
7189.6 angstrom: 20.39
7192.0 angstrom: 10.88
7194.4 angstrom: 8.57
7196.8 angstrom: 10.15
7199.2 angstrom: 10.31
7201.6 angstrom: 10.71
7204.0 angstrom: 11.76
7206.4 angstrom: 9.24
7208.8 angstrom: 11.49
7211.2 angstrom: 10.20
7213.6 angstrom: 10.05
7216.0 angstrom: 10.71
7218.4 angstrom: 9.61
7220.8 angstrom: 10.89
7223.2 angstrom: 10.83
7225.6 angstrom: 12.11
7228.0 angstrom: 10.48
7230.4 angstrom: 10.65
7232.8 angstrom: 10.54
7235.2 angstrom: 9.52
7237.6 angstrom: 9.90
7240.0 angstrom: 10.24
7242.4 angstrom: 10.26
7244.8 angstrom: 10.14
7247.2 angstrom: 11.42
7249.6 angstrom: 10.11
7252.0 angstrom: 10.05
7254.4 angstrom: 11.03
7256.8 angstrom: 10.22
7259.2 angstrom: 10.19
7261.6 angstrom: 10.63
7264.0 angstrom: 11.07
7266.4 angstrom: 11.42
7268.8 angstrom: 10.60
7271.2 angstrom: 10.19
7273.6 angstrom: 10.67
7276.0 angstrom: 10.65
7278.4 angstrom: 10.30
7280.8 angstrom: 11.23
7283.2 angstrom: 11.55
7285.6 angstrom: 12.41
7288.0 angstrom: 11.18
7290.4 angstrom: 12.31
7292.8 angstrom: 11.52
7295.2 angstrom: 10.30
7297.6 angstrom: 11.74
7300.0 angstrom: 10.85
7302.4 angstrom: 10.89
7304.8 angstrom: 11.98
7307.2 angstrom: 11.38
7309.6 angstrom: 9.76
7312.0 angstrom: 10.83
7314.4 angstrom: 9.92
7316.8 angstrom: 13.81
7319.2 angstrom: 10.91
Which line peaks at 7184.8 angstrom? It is [N II]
